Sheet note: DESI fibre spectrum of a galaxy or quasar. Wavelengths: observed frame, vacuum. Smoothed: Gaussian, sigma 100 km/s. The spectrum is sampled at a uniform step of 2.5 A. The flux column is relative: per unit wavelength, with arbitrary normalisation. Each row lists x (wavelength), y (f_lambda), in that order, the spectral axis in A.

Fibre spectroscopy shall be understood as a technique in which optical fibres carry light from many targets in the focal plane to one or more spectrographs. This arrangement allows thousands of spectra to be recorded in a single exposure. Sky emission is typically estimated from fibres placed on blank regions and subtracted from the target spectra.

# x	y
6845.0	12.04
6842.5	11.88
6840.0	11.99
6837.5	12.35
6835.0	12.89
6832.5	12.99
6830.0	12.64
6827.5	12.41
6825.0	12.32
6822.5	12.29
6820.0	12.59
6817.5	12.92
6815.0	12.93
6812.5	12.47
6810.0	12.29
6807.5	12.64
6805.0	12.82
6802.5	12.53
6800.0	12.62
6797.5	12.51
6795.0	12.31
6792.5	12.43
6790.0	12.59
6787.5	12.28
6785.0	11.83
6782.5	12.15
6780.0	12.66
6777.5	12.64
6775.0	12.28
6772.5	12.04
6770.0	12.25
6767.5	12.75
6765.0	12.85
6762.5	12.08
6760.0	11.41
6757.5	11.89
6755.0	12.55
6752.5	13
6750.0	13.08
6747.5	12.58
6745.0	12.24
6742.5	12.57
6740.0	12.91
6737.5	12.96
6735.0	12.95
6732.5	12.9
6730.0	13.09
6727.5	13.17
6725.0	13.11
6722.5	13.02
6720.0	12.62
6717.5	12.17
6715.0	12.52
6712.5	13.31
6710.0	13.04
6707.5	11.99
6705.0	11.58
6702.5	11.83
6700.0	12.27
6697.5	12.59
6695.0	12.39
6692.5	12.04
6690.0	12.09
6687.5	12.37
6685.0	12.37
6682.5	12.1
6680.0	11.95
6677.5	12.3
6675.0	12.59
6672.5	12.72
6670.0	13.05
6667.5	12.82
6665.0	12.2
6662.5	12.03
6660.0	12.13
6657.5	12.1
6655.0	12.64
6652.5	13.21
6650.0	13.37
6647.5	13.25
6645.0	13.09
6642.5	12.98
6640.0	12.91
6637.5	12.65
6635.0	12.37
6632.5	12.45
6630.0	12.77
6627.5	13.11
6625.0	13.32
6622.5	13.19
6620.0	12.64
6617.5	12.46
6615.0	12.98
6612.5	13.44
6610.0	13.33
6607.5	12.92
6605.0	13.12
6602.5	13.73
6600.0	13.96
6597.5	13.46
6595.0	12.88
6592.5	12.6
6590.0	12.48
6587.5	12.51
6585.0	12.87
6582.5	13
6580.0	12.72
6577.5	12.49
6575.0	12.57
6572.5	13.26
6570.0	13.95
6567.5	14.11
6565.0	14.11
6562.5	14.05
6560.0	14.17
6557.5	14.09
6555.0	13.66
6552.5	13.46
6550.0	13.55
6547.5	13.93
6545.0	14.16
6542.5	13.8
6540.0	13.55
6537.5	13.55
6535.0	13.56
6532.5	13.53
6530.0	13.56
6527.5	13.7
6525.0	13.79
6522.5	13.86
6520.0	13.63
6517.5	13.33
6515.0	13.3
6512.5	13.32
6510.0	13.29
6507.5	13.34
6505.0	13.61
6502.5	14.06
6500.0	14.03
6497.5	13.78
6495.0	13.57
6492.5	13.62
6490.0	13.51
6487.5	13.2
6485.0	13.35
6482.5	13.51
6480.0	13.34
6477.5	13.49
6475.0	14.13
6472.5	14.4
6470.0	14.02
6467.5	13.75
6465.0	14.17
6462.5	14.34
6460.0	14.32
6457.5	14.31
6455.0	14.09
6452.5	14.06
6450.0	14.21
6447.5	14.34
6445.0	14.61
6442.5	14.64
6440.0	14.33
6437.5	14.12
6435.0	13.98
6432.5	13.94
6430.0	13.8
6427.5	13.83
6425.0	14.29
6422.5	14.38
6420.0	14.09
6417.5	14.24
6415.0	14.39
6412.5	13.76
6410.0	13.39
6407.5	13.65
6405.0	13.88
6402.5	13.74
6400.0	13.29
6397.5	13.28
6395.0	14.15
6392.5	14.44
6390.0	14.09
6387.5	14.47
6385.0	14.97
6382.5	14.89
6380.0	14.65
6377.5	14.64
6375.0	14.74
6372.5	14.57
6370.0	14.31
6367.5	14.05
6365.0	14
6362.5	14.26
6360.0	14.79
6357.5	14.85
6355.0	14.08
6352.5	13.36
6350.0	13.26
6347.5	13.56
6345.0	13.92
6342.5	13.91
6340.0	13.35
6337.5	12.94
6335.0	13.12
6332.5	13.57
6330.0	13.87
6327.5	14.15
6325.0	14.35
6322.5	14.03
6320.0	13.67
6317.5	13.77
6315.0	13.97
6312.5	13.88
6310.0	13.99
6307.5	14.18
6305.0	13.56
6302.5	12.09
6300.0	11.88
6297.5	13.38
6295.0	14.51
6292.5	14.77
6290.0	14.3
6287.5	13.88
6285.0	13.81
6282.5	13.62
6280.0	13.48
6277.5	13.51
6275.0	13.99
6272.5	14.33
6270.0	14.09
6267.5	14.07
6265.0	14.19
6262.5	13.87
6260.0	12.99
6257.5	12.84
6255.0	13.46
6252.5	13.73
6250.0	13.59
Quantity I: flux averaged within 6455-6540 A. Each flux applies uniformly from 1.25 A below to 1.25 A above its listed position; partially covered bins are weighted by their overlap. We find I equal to 13.7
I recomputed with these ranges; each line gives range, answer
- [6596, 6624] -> 13.2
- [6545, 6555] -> 13.7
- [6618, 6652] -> 12.9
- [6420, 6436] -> 14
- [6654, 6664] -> 12.2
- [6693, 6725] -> 12.5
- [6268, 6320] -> 13.8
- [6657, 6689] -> 12.4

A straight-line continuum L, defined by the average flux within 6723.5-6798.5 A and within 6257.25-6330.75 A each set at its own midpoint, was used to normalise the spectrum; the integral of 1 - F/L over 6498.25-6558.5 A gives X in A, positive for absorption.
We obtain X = -2.27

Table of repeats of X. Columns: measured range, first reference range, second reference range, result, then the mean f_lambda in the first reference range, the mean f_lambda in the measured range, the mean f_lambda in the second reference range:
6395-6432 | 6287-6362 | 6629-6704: -1.18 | 13.8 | 13.9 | 12.5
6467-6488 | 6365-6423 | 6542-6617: 0.16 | 14.2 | 13.7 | 13.4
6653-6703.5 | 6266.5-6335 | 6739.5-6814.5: 1.50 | 13.8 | 12.3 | 12.4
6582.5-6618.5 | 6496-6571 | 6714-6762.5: 0.86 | 13.7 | 13.1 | 12.7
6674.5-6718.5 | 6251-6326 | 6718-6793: 1.41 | 13.7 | 12.3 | 12.6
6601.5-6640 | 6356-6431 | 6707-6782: 0.64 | 14.2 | 13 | 12.6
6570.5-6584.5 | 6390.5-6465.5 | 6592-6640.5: 0.39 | 14.1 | 12.9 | 13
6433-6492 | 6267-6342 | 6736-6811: -3.09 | 13.7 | 14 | 12.5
